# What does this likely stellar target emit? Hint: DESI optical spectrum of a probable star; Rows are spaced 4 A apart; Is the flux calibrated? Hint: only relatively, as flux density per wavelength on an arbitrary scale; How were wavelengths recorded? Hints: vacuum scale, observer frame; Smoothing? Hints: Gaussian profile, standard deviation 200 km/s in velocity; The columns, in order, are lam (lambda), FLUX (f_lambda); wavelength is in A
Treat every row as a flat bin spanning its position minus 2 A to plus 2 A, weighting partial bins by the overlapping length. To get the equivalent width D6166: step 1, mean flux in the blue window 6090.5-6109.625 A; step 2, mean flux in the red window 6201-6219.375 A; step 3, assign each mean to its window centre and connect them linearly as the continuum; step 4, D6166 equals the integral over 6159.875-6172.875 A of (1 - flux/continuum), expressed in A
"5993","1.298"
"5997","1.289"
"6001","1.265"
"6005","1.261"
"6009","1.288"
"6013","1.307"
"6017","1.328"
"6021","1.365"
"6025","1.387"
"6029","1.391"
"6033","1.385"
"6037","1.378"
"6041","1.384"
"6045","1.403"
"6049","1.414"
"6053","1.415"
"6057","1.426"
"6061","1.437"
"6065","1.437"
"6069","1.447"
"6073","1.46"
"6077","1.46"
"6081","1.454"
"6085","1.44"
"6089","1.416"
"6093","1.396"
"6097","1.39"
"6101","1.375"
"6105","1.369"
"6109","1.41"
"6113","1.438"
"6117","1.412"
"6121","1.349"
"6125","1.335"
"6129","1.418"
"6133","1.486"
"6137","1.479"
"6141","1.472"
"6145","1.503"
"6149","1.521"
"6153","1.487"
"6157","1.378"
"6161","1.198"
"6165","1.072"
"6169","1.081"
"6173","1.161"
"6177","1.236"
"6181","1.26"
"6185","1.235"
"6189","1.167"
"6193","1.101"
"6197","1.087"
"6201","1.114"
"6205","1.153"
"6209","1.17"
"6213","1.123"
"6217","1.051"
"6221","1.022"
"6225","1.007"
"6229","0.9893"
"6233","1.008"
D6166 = 1.15 A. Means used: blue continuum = 1.39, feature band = 1.12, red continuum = 1.12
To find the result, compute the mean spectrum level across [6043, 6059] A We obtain 1.41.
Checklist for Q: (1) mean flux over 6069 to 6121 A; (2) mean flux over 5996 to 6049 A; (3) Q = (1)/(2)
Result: 1.1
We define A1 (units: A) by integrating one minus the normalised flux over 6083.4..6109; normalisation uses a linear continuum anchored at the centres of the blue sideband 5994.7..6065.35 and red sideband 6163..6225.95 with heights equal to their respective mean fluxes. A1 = -2.6 A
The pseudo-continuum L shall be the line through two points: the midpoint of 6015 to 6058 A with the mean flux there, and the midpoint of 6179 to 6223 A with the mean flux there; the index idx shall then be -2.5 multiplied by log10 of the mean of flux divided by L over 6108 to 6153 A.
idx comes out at -0.16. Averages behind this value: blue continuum 1.39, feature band 1.44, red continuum 1.13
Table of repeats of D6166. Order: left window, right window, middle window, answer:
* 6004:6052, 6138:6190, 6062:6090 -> -2.25 A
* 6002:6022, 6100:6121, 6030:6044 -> -0.59 A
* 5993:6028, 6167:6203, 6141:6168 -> -3.87 A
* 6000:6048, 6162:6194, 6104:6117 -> -1.70 A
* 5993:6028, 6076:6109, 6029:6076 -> -1.85 A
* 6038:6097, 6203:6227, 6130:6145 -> -2.53 A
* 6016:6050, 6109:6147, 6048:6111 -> -0.70 A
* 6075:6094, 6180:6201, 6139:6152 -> -2.25 A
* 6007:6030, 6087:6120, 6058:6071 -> -0.63 A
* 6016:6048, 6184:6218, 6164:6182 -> 0.18 A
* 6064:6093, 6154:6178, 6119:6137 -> -1.43 A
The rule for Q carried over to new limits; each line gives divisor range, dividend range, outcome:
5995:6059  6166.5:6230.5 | 0.83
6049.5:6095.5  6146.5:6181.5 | 0.89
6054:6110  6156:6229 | 0.80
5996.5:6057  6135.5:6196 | 0.95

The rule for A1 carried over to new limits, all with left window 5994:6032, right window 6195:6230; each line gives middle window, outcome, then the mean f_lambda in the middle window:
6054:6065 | -1.44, 1.43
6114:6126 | -1.82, 1.37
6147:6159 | -3.21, 1.46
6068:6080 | -2.00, 1.46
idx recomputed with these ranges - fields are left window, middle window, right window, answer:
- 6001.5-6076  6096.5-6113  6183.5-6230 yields -0.10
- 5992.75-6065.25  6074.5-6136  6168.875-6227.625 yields -0.13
